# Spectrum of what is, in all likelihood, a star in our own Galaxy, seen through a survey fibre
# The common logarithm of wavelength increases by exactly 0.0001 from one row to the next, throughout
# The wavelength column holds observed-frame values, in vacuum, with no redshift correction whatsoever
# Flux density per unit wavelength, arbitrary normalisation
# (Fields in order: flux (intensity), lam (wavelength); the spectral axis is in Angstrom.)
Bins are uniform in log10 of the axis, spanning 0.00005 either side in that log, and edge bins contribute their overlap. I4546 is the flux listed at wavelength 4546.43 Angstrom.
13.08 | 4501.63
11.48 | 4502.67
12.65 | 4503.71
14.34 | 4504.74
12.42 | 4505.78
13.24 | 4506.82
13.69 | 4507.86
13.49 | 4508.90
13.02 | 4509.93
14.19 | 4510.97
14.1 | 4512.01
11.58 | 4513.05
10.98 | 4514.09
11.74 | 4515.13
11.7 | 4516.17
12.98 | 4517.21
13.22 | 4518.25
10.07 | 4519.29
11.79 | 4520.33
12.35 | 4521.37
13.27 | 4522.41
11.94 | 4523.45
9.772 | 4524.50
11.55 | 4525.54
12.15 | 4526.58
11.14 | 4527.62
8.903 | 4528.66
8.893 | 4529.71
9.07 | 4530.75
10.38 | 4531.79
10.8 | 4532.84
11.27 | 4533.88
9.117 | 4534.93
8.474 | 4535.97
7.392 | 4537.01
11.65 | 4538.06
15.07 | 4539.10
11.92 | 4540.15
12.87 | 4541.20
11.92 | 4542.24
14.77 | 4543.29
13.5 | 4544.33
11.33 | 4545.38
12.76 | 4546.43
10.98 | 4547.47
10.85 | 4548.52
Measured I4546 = 12.76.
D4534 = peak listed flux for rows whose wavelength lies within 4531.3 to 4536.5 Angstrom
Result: 11.27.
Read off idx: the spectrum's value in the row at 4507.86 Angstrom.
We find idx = 13.69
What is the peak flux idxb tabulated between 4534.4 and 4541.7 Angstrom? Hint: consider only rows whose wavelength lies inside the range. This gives 15.07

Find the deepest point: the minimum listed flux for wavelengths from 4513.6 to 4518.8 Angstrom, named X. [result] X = 10.98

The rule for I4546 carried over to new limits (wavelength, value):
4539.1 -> 15.07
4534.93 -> 9.117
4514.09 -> 10.98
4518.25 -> 13.22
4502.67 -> 11.48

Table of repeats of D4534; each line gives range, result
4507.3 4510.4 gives 13.69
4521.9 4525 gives 13.27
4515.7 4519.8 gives 13.22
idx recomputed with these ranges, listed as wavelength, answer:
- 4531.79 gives 10.38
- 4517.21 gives 12.98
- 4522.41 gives 13.27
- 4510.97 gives 14.19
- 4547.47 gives 10.98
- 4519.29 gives 10.07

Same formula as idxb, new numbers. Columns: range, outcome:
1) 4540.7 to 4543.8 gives 14.77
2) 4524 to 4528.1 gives 12.15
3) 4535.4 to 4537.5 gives 8.474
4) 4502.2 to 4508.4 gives 14.34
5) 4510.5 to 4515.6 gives 14.19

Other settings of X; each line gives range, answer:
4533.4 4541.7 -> 7.392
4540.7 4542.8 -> 11.92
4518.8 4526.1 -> 9.772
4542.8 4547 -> 11.33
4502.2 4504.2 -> 11.48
